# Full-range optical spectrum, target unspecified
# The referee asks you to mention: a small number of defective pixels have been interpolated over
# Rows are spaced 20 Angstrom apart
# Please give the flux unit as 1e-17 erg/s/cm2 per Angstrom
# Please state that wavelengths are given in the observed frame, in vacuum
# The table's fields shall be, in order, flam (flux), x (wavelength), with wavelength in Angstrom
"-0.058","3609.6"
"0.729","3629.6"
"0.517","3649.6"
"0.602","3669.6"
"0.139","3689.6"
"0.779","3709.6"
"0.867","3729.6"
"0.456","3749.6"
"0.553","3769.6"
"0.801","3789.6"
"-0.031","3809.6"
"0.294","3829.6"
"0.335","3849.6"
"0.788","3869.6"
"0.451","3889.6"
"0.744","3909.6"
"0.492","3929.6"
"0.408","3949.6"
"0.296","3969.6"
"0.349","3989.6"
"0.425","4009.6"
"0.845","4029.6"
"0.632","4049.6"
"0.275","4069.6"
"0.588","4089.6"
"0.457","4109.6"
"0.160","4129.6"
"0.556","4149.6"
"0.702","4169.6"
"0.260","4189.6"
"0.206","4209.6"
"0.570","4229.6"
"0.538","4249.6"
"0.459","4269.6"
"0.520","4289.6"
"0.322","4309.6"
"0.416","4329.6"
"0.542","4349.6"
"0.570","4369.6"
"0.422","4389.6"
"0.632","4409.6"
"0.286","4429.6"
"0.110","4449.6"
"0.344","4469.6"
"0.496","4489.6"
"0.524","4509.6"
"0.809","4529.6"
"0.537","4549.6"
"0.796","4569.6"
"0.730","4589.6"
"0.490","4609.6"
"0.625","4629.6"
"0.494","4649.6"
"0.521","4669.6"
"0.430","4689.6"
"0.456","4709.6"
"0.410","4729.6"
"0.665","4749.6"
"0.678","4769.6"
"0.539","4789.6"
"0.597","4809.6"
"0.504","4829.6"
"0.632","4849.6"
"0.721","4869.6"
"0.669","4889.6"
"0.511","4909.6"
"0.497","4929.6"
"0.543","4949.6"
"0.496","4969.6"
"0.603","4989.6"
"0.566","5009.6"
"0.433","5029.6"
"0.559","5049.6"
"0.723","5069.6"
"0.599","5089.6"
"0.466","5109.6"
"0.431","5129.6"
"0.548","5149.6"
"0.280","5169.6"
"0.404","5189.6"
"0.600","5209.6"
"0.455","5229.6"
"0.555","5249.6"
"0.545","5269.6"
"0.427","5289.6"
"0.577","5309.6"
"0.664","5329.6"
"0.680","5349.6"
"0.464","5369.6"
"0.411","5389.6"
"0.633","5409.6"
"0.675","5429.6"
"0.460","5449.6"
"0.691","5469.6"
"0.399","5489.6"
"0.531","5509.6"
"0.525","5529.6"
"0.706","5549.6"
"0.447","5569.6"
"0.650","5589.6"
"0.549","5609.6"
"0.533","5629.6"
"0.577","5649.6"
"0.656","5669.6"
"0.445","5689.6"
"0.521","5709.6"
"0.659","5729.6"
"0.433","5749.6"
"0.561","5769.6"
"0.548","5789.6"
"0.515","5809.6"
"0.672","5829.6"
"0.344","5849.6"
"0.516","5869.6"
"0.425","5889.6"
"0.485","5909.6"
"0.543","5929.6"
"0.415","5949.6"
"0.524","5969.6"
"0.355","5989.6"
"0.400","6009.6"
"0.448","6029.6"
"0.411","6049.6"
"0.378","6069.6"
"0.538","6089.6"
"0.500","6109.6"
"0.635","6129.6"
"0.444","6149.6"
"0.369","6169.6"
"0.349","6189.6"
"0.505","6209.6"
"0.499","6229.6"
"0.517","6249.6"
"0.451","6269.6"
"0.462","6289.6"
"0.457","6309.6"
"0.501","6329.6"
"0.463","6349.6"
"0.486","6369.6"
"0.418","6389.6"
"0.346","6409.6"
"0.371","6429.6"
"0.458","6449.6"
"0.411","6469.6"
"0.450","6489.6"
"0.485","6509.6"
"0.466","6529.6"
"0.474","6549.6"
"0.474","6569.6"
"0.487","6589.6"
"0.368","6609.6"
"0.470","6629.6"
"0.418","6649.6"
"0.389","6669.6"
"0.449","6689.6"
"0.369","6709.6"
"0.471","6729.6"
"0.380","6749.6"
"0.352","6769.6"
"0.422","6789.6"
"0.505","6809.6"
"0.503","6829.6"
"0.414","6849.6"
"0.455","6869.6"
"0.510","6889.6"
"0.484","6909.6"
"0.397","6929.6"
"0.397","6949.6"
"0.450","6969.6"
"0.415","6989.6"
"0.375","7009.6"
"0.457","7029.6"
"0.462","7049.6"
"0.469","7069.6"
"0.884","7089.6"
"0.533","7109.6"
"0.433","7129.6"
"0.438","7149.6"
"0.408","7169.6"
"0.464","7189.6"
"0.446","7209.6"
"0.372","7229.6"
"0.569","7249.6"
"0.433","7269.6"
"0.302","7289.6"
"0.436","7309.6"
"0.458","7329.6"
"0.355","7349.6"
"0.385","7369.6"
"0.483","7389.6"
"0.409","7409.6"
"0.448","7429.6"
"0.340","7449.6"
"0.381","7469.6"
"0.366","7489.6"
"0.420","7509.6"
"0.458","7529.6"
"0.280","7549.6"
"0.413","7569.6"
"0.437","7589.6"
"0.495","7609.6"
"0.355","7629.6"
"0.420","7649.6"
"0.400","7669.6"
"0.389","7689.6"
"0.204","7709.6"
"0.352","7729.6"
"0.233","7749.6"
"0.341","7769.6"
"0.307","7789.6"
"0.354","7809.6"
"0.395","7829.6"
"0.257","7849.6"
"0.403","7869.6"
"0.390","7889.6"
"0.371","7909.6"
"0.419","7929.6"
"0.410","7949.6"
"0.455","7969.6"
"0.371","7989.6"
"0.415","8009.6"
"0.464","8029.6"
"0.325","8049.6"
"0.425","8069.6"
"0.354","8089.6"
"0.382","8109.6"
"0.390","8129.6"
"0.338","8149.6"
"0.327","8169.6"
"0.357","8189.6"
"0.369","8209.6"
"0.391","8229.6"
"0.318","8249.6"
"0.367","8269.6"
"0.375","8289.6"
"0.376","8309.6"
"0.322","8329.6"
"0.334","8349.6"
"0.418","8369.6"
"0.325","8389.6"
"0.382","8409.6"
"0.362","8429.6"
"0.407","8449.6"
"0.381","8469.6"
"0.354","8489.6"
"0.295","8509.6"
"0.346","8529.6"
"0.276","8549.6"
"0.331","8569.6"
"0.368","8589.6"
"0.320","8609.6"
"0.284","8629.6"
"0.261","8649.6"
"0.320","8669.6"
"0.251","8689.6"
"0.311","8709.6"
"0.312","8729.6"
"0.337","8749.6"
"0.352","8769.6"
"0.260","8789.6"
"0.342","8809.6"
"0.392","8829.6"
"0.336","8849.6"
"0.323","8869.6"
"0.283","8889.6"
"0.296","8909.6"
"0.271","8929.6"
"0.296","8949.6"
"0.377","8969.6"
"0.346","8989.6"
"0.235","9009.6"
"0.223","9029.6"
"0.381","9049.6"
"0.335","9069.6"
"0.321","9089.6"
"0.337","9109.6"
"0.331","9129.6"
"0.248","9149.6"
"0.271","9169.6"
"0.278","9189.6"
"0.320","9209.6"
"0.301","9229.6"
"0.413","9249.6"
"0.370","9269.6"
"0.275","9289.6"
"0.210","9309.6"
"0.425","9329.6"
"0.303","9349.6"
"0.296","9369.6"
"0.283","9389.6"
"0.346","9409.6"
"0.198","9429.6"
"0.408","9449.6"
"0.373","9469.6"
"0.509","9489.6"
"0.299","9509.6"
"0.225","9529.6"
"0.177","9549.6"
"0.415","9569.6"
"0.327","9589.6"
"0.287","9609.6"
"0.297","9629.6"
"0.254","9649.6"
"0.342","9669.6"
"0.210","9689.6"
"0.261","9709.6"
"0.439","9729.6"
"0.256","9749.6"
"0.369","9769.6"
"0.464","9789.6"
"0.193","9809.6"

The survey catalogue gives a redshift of 0.08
